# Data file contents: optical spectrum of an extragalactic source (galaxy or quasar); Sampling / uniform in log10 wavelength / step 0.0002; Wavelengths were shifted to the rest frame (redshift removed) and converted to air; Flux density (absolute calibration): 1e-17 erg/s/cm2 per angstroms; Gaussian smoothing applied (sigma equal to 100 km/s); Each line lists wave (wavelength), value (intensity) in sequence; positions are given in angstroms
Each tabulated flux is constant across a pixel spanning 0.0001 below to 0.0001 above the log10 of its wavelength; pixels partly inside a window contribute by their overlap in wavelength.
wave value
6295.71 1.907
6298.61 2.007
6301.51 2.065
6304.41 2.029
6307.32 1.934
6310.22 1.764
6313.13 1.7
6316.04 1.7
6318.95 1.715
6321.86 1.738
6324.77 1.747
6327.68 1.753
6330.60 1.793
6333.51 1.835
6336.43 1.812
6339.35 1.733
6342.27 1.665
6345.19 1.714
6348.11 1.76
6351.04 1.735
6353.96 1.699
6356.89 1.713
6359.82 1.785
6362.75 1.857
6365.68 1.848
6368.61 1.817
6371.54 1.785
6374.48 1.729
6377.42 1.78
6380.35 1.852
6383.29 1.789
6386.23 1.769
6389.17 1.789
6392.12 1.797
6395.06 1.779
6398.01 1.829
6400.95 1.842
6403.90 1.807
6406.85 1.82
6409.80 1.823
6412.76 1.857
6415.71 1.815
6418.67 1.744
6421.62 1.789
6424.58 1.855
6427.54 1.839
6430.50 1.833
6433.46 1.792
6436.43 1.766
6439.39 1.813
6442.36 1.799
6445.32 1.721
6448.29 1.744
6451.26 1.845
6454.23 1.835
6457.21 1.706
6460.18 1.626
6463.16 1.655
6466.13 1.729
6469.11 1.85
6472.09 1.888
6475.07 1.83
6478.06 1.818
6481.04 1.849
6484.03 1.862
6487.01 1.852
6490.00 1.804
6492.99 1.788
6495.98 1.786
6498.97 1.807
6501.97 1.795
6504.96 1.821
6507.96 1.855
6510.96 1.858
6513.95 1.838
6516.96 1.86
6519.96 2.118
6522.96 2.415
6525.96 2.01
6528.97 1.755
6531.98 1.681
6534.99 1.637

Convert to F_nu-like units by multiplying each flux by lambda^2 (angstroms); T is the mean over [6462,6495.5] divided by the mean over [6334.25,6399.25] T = 1.06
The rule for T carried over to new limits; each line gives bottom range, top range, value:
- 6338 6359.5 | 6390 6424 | 1.07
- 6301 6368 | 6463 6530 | 1.10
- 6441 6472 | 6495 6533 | 1.10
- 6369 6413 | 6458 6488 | 1.02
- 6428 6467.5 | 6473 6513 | 1.05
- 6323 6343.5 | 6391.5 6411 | 1.05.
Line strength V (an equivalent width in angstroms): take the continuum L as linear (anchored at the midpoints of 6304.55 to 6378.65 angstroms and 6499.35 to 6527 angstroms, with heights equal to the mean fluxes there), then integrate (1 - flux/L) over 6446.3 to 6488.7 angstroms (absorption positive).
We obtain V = 2.4 angstroms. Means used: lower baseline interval 1.77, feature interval 1.79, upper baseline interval 1.95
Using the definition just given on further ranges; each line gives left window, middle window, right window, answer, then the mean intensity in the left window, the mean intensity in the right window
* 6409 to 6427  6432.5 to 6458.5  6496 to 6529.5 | 0.9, 1.81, 1.92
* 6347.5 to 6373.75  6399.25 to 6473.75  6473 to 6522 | 1.1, 1.78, 1.85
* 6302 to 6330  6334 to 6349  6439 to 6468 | 0.4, 1.8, 1.75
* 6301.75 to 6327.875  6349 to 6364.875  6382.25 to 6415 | 0.4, 1.8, 1.81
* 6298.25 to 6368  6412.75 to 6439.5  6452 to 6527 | 0.3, 1.79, 1.85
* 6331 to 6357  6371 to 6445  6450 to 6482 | -1.6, 1.74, 1.78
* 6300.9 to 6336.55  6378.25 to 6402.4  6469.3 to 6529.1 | 0.4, 1.81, 1.88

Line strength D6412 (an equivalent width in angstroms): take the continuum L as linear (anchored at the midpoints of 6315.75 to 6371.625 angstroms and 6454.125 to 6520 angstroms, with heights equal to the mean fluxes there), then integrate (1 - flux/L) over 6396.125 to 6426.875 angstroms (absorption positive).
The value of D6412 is -0.6 angstroms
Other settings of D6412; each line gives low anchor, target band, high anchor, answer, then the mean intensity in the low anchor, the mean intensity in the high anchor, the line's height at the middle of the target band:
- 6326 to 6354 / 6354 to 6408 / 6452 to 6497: -1.0 angstroms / 1.75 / 1.79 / 1.76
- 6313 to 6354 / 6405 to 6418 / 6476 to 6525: -0.1 angstroms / 1.74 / 1.88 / 1.81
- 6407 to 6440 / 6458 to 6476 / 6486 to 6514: 0.6 angstroms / 1.81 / 1.82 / 1.82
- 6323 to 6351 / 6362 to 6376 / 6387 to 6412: -0.2 angstroms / 1.76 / 1.81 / 1.78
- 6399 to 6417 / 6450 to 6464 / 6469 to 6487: 0.8 angstroms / 1.83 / 1.85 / 1.84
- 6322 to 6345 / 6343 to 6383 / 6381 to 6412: 0.2 angstroms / 1.76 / 1.81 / 1.78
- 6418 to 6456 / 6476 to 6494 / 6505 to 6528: 0.7 angstroms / 1.8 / 1.98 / 1.91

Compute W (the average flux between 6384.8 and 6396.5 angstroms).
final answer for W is 1.78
